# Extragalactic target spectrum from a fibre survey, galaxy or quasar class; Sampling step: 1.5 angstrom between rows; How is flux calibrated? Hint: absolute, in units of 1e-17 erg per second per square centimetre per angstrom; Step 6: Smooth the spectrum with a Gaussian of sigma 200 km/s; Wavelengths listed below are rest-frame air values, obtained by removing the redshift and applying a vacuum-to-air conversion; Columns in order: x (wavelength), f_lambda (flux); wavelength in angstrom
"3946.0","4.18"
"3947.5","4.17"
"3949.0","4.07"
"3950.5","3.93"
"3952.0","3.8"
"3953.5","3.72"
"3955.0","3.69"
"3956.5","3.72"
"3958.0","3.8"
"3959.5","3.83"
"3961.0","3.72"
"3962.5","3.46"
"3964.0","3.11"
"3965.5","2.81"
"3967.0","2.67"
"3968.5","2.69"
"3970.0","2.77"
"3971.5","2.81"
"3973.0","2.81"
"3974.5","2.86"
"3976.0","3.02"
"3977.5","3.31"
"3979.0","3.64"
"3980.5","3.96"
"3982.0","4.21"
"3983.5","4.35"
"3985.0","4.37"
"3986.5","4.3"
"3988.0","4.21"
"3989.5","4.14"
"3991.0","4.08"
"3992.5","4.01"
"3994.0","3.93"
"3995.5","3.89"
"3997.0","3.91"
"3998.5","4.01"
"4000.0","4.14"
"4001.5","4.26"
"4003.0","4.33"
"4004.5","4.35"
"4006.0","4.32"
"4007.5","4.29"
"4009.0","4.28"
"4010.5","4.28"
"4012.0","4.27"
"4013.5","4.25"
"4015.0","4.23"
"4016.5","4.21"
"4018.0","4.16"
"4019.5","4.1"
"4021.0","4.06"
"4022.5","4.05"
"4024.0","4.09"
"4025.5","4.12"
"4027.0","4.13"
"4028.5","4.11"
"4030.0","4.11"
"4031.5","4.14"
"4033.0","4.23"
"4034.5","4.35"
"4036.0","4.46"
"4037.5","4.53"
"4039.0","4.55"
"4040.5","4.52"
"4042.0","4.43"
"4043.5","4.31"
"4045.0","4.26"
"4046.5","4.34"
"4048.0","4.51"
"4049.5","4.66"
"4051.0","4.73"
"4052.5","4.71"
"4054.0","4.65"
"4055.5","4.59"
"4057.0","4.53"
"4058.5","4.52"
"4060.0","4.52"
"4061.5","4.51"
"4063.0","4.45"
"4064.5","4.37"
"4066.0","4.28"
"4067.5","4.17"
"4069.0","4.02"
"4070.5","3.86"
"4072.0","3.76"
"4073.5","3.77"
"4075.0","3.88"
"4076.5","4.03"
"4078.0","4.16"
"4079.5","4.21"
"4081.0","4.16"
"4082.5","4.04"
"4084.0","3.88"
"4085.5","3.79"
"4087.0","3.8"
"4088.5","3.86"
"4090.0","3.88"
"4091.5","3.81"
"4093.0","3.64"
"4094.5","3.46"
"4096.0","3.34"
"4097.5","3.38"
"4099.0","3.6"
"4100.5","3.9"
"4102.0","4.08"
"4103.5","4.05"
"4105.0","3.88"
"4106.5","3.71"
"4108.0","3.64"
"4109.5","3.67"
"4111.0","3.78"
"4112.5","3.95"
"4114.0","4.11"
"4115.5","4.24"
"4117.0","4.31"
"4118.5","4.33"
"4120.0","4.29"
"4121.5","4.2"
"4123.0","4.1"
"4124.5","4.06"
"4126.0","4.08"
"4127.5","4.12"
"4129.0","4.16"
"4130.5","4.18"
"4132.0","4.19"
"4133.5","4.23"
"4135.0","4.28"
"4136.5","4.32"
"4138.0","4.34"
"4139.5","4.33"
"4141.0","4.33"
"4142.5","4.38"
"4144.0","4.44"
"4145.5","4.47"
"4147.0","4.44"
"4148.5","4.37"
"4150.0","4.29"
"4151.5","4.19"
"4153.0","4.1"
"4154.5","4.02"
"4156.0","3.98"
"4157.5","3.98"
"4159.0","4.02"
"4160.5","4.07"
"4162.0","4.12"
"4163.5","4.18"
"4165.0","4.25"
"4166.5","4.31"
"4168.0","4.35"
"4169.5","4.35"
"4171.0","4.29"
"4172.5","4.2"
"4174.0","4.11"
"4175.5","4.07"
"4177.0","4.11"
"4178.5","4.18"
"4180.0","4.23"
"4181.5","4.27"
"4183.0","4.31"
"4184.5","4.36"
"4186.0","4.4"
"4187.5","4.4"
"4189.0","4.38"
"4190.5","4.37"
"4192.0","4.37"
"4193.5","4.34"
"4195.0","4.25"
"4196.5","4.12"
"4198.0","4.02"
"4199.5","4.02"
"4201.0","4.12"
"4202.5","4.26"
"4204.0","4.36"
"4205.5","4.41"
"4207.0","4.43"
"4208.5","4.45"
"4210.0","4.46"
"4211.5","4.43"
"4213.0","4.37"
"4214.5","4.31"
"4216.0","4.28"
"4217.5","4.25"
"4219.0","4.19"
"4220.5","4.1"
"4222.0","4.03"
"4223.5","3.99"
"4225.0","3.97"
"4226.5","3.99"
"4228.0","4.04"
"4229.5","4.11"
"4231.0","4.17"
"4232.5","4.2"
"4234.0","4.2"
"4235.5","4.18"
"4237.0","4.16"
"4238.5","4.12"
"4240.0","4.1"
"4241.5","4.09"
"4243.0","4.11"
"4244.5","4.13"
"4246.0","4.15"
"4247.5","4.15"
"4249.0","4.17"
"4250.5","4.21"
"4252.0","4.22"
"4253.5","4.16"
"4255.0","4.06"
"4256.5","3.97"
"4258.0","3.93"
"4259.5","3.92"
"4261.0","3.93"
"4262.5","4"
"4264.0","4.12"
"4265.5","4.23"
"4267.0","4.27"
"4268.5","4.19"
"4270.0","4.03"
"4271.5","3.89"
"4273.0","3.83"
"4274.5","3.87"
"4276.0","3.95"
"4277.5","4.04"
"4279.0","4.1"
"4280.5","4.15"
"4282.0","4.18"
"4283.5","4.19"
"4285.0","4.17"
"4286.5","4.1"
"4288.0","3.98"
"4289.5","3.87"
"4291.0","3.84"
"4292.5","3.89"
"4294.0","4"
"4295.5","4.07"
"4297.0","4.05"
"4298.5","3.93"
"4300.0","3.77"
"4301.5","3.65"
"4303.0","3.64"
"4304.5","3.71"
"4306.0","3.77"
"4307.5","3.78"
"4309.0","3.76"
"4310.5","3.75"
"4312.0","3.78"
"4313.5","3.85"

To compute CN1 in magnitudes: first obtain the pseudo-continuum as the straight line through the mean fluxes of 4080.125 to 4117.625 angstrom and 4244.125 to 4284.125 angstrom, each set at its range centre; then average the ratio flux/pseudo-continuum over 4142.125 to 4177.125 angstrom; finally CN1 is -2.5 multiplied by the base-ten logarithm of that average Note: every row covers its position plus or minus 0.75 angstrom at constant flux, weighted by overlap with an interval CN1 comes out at -0.08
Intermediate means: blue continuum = 3.84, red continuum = 4.07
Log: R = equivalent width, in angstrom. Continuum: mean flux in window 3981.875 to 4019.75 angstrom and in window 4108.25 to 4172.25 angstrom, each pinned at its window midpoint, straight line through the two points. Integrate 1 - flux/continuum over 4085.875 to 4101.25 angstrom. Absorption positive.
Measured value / 1.9 angstrom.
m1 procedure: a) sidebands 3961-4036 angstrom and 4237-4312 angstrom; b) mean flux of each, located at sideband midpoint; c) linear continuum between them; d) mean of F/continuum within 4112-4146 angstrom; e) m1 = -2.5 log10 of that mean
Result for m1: -0.08 mag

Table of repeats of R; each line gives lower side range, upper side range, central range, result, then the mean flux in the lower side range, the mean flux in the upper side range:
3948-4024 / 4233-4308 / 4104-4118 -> -0.1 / 3.83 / 4.03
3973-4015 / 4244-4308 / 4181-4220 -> -2.9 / 4.02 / 4.01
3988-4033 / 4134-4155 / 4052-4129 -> 3.7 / 4.15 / 4.31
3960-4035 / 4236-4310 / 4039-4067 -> -4.2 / 3.88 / 4.01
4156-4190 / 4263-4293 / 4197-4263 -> -0.5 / 4.22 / 4.05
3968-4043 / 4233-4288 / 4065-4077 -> 0.2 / 4.02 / 4.09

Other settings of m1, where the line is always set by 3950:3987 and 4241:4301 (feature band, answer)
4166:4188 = -0.10 mag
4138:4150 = -0.15 mag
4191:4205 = -0.08 mag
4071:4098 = -0.04 mag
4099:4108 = -0.04 mag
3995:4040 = -0.18 mag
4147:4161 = -0.08 mag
